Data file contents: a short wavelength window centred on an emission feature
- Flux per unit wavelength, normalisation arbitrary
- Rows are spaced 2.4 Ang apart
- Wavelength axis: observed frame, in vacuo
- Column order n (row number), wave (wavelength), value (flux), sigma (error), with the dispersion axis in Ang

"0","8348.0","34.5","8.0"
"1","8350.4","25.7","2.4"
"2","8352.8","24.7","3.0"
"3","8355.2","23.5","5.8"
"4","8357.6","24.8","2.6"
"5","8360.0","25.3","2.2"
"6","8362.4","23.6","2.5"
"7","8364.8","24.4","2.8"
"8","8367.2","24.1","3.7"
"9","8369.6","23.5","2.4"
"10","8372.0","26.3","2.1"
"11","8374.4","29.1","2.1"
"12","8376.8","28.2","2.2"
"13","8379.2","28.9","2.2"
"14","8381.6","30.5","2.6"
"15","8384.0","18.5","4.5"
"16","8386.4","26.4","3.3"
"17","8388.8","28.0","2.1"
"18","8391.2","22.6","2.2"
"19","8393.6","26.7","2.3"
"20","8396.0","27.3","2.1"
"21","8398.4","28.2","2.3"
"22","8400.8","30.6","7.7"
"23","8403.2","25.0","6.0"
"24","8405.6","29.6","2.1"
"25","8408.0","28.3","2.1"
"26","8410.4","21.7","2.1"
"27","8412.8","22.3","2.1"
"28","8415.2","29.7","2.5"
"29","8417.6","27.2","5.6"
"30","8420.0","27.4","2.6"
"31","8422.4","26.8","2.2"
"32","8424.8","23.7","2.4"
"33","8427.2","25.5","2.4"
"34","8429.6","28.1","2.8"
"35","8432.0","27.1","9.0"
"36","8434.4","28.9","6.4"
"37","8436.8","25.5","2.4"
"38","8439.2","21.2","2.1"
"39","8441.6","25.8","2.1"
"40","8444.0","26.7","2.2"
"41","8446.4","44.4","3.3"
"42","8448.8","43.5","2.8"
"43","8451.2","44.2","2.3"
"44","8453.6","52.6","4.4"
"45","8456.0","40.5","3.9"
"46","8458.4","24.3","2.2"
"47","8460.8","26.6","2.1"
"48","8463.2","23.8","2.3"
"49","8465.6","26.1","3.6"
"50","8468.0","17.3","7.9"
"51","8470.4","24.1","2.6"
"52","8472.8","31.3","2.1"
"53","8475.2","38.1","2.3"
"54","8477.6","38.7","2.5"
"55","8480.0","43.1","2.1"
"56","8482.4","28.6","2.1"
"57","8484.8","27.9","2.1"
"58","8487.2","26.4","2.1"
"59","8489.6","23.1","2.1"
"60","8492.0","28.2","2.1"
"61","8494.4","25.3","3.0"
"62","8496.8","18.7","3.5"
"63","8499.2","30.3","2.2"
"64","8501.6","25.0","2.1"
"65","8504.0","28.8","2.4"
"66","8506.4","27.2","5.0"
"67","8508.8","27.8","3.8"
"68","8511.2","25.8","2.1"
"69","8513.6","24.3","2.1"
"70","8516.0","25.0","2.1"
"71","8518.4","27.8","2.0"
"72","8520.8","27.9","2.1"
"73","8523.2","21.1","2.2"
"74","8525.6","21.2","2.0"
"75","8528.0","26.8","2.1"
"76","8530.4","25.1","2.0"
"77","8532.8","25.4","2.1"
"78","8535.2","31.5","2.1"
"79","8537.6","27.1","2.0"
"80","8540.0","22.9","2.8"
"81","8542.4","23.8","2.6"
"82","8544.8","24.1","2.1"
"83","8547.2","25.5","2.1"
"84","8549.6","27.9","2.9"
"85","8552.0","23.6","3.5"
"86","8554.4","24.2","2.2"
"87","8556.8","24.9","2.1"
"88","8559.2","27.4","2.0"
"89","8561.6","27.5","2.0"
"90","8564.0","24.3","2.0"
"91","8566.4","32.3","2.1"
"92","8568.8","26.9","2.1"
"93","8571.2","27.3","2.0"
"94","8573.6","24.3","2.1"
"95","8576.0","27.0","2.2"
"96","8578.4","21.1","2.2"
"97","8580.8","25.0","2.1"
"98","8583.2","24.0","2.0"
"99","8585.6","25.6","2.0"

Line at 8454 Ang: H-alpha 6563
